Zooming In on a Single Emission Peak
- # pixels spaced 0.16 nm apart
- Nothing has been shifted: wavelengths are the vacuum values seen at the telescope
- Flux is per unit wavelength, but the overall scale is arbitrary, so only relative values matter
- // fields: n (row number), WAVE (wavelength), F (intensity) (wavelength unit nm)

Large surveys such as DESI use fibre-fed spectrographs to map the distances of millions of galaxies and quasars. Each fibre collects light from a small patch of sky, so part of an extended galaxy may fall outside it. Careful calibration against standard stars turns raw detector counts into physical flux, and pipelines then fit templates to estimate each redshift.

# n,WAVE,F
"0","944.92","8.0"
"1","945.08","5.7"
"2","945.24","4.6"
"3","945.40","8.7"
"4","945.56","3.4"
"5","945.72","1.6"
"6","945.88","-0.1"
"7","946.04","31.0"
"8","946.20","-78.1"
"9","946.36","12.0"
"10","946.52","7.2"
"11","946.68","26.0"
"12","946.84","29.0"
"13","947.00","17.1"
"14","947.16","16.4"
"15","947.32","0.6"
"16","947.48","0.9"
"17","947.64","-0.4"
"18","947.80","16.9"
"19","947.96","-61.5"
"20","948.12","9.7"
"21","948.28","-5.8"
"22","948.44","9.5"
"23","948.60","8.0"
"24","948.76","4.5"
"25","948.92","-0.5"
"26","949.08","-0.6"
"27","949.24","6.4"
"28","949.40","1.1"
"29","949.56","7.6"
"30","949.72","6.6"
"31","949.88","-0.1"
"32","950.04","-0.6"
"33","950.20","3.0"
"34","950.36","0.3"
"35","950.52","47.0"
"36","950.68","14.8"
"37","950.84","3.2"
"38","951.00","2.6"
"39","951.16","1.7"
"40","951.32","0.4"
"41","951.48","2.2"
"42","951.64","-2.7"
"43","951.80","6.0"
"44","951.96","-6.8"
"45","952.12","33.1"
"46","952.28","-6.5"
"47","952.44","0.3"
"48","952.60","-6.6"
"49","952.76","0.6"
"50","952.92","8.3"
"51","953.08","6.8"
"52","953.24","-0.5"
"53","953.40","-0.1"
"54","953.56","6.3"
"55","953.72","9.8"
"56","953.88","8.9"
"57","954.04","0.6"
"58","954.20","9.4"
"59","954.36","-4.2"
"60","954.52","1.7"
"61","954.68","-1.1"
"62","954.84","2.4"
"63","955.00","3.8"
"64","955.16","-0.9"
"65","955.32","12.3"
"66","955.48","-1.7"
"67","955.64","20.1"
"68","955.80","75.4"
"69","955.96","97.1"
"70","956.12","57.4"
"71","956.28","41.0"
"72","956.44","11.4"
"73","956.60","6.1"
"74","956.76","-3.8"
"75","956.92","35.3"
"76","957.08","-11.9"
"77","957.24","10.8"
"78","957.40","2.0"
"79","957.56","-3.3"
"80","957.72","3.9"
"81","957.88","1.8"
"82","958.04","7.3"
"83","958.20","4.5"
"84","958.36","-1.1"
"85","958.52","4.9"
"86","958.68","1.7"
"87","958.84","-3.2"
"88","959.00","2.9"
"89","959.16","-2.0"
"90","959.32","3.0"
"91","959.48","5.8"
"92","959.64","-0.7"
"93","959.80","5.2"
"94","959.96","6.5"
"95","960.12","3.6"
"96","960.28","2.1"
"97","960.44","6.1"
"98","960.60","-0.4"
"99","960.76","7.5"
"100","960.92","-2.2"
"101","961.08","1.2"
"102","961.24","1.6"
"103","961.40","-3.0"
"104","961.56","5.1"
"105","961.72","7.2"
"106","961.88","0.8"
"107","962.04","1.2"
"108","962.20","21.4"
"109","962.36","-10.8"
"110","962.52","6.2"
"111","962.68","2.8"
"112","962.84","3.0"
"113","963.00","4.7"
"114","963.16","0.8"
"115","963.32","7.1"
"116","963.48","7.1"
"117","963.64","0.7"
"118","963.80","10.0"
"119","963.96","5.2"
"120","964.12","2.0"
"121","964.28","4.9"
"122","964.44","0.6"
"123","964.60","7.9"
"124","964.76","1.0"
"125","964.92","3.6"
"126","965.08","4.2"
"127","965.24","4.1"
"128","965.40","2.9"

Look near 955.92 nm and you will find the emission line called [O III]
